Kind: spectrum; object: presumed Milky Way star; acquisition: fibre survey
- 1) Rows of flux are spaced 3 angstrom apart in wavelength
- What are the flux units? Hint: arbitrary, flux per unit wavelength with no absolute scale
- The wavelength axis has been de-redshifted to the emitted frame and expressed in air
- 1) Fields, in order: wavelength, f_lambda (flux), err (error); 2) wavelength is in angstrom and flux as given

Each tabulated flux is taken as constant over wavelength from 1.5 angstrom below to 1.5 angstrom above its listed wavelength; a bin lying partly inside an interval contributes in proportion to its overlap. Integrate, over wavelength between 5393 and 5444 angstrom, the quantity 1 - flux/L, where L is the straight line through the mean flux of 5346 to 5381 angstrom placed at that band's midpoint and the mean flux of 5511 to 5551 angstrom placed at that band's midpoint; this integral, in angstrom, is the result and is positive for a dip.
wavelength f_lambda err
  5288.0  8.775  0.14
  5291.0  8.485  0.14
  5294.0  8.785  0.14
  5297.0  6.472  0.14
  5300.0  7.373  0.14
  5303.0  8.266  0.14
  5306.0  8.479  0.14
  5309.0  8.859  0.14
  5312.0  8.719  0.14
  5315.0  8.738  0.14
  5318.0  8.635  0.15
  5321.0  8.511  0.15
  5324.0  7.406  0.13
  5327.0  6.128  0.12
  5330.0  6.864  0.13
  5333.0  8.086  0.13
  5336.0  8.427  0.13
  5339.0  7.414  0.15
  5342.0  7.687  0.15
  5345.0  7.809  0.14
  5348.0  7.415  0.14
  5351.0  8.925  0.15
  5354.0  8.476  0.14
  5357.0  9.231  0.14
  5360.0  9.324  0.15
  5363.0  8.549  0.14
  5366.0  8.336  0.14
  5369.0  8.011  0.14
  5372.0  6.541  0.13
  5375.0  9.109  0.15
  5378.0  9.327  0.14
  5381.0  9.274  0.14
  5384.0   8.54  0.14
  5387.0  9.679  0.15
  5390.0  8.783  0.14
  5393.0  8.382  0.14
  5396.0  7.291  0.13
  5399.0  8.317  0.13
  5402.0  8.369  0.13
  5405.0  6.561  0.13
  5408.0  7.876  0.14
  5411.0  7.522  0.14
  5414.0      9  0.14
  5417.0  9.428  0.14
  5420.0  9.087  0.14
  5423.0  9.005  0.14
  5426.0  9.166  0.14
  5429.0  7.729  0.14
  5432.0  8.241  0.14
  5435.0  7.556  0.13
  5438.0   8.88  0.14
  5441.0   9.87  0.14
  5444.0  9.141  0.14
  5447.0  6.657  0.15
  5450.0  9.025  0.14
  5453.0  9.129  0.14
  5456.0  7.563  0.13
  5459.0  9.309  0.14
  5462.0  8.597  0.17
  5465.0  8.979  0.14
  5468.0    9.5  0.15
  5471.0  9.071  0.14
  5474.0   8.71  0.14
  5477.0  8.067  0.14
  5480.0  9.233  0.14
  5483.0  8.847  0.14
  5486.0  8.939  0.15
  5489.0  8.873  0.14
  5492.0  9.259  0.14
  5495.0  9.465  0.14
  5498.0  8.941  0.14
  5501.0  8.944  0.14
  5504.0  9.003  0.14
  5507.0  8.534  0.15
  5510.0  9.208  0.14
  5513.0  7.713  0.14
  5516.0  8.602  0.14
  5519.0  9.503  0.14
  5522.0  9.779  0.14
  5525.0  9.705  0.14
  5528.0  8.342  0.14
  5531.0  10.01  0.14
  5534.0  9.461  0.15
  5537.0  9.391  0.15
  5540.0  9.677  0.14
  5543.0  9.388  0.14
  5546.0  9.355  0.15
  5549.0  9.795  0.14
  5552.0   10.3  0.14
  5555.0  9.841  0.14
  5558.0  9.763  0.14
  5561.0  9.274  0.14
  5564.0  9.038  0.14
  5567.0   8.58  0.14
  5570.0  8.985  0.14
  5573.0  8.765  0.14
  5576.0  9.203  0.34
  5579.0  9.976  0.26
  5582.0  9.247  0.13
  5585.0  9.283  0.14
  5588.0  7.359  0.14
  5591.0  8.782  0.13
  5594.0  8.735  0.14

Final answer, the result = 2.18 angstrom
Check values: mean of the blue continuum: 8.5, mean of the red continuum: 9.3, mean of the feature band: 8.39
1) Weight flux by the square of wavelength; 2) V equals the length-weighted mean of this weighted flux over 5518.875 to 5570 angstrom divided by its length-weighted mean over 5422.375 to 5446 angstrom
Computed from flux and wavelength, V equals 1.1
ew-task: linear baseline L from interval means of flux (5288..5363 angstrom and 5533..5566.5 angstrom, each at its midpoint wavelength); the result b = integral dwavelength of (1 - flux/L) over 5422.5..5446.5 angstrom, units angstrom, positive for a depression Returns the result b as 0.6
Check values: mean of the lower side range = 8.13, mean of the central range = 8.6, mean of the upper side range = 9.54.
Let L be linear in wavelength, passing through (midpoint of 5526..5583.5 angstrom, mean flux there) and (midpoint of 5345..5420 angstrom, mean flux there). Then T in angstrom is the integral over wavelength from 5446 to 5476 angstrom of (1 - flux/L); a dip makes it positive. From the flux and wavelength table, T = 0.6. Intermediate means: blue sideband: 8.43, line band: 8.68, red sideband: 9.39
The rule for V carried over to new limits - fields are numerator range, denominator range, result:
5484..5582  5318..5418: 1.20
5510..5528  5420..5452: 1.09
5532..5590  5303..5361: 1.24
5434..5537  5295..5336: 1.20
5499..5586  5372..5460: 1.14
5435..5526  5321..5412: 1.14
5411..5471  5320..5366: 1.13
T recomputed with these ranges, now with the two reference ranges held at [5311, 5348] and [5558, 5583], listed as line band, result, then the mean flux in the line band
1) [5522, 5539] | -0.9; 9.43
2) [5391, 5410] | 1.0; 7.82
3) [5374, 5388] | -1.8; 9.17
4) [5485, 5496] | -0.5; 9.13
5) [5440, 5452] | -0.2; 8.64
